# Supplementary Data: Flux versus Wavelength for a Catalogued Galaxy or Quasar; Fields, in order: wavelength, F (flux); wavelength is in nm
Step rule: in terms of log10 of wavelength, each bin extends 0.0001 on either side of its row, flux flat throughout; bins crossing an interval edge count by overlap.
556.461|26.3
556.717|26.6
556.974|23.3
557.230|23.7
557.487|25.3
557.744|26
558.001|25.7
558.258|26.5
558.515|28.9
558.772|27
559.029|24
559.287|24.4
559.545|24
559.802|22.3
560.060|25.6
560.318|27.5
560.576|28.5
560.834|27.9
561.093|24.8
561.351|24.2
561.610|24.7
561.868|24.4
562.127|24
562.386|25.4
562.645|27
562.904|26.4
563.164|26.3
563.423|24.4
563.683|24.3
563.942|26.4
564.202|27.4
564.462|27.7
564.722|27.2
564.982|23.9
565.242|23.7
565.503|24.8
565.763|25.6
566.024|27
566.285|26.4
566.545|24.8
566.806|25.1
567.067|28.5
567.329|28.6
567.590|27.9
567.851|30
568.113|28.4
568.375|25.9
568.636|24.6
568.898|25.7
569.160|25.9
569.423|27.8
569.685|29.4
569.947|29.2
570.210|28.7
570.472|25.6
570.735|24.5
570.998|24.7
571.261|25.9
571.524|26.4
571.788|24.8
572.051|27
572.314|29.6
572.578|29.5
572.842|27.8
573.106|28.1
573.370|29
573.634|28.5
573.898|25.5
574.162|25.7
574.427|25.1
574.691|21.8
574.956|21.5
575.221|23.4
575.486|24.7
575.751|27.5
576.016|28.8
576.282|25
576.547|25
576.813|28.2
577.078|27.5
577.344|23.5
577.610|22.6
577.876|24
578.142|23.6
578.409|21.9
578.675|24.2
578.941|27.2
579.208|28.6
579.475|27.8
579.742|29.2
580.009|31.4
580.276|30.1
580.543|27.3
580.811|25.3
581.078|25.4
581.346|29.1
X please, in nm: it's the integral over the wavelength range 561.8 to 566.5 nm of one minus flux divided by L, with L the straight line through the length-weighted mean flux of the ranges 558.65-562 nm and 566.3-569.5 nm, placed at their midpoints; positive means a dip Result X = 0.08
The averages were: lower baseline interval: 25.3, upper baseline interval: 26.9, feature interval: 25.7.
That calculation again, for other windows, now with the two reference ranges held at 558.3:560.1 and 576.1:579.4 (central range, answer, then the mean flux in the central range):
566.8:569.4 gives -0.203 nm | 27.2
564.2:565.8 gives -0.026 nm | 25.6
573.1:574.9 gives -0.050 nm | 25.9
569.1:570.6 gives -0.157 nm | 27.9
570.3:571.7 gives -0.016 nm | 25.5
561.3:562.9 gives 0.007 nm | 25.1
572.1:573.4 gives -0.178 nm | 28.7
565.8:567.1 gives -0.048 nm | 26.1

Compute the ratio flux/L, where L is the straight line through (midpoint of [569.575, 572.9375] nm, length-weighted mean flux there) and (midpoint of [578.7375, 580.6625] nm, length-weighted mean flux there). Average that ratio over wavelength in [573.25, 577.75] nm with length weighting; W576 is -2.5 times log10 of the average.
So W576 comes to 0.10 mag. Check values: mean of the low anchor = 27.1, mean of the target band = 25.5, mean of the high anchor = 28.6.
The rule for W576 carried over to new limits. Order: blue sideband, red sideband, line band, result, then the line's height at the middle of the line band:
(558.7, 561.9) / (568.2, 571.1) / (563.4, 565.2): 0.00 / 25.9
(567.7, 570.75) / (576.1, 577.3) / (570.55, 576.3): 0.02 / 26.7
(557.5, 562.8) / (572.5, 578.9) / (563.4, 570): -0.04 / 25.6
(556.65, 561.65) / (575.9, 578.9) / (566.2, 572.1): -0.06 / 25.2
